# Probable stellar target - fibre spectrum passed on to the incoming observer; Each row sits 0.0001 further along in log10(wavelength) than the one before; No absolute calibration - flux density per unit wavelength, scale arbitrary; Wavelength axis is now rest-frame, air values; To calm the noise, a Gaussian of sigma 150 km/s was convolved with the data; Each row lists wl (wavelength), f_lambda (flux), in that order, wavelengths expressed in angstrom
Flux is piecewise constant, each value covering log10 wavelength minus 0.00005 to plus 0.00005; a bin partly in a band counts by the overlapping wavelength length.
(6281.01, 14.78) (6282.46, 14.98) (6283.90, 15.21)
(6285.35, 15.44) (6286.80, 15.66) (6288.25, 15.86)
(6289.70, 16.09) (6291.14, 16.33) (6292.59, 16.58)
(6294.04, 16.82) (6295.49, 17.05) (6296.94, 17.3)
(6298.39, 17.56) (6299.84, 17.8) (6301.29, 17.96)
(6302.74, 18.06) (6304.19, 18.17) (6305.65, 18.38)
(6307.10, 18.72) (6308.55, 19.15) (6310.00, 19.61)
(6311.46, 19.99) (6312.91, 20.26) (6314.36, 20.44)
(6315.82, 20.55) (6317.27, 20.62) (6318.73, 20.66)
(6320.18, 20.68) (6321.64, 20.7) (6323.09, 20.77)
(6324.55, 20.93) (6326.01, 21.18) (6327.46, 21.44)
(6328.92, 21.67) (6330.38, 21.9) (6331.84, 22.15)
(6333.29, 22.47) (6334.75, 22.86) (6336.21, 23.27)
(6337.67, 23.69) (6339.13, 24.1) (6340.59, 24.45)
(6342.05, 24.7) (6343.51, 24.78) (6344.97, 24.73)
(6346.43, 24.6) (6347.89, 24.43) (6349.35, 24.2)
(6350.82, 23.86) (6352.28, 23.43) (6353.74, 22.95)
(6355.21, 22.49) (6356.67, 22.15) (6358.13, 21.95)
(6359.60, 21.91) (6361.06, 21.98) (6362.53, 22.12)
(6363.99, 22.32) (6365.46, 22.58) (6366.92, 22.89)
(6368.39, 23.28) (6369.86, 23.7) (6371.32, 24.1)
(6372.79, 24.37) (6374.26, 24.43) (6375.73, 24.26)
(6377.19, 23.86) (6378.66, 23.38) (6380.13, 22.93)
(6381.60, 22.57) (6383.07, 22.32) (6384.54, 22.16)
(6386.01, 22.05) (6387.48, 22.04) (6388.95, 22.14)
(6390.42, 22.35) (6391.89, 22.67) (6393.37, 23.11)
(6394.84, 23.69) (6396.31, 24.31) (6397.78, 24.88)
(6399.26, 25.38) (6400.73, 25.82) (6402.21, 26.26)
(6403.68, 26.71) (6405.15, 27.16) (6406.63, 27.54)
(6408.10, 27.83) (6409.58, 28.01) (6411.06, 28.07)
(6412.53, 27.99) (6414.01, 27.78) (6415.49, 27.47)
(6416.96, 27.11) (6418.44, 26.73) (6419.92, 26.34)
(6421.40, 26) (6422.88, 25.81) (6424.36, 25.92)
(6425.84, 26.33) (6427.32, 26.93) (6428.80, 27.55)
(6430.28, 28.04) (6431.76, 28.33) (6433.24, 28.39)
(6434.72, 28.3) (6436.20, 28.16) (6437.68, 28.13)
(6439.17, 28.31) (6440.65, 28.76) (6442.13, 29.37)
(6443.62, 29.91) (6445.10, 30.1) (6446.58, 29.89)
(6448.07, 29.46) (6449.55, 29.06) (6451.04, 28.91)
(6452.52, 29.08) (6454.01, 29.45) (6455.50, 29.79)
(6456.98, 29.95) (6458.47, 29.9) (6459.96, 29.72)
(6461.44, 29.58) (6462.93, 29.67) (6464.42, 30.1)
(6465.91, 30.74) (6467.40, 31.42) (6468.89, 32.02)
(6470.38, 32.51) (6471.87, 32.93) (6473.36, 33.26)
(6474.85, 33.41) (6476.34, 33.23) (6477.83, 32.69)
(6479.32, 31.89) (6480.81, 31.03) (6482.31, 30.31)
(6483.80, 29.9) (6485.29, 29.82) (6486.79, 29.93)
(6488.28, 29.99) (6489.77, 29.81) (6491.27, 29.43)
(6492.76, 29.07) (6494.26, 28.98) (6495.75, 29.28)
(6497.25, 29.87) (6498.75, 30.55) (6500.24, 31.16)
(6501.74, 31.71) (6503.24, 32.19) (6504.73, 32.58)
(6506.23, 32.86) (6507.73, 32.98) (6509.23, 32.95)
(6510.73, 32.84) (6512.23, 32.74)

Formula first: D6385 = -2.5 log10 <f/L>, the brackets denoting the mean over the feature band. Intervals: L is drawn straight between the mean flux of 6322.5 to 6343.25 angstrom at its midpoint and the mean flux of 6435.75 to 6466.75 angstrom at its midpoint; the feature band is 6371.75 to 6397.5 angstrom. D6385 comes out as 0.11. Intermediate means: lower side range 22.6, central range 23.1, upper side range 29.4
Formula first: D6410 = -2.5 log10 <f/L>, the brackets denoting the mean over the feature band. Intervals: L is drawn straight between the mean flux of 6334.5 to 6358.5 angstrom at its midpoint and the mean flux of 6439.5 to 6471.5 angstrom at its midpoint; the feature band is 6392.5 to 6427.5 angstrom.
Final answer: 0.041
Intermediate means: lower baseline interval 23.7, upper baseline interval 30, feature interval 26.4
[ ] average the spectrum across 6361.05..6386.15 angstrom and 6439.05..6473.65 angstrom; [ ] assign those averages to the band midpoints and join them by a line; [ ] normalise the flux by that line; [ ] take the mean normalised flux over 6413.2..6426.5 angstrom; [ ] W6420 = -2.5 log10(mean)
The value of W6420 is 0.02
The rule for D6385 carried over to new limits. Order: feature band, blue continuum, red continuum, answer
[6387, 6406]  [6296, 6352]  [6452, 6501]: 0.06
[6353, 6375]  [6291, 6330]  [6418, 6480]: 0.02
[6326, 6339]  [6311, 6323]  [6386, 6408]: -0.06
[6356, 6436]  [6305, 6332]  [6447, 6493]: 0.03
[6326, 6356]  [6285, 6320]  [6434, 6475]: -0.11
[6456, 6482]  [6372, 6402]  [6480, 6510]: -0.09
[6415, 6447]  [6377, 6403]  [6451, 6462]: -0.02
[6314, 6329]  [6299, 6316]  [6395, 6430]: -0.04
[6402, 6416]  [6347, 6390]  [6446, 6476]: -0.05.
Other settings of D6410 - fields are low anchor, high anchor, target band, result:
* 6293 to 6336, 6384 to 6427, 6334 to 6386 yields -0.03 mag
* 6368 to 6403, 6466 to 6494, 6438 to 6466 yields -0.02 mag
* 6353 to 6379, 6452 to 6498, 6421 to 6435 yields 0.01 mag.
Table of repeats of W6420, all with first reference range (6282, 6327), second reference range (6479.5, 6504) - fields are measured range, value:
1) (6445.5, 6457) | -0.07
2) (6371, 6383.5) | -0.03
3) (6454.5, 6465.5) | -0.06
